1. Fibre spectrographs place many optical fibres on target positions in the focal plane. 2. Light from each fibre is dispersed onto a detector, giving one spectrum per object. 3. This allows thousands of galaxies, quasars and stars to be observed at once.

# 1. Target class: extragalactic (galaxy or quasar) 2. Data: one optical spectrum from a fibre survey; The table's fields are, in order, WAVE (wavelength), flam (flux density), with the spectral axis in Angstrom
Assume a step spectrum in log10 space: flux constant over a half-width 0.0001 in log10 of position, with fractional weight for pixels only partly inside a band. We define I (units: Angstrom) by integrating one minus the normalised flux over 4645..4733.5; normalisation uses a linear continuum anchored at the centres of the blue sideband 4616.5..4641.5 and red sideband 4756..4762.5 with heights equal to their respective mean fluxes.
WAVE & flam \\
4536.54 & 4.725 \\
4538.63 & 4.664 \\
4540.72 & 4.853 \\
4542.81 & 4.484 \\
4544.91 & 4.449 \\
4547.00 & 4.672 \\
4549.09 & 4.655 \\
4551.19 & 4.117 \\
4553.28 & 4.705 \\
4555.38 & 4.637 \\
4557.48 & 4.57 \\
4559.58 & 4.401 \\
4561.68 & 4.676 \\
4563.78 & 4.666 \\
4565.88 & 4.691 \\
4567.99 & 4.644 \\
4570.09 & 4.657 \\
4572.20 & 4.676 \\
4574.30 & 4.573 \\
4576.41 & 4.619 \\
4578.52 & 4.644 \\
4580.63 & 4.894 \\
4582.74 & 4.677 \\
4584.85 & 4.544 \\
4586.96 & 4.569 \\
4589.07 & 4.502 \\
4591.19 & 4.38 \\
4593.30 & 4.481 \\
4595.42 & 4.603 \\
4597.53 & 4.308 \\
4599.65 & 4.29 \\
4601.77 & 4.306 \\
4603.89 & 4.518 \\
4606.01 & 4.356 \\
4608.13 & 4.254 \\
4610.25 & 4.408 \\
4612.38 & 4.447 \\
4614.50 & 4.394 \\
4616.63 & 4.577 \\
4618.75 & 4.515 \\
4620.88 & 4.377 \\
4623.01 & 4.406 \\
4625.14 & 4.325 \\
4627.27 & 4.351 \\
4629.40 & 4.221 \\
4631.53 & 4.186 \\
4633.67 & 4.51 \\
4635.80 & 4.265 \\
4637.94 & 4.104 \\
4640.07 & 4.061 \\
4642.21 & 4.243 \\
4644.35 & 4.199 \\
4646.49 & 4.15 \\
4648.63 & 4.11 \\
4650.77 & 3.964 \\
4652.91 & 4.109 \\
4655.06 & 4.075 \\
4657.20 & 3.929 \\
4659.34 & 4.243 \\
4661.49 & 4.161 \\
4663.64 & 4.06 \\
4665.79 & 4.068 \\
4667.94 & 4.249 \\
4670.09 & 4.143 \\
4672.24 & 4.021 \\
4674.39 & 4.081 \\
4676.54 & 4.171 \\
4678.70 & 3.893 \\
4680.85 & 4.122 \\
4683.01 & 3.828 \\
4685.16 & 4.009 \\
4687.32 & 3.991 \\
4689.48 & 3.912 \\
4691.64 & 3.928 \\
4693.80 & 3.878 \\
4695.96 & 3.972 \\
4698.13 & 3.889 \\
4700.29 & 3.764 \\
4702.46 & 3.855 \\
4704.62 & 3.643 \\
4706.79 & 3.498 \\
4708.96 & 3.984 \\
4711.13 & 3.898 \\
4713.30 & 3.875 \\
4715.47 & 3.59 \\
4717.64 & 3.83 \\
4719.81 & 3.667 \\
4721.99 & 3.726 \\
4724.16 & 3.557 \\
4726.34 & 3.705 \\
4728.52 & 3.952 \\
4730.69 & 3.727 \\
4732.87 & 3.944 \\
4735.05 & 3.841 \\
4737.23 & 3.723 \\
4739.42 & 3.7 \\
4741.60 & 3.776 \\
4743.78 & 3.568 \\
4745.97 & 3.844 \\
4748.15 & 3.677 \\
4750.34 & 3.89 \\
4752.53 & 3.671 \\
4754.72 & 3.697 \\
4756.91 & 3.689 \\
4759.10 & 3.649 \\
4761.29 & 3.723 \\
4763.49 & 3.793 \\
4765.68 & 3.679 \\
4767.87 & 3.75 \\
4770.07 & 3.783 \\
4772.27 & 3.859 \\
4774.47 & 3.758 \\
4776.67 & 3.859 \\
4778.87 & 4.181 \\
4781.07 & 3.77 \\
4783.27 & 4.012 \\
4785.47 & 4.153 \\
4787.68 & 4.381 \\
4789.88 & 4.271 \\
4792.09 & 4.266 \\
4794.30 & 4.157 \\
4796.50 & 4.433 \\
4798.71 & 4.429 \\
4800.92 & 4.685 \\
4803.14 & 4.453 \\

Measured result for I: 2.0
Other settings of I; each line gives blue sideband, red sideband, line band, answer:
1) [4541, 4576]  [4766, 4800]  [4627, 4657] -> 1.5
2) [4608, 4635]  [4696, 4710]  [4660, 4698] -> -0.6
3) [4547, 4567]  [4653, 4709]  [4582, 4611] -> -0.4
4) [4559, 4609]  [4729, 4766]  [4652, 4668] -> 0.3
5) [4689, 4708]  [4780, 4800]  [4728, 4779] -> 3.6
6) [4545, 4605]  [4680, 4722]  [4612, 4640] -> -0.5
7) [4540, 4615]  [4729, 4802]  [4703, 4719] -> 1.3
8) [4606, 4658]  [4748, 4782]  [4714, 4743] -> 1.2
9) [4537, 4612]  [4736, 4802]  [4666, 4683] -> 0.6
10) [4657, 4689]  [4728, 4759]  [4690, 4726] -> 1.2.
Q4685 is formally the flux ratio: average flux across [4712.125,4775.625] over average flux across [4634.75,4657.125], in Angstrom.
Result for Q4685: 0.9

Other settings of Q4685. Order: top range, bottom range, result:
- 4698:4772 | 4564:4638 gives 0.84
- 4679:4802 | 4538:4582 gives 0.84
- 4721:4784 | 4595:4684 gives 0.89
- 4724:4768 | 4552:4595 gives 0.81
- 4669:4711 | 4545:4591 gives 0.85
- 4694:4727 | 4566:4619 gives 0.83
